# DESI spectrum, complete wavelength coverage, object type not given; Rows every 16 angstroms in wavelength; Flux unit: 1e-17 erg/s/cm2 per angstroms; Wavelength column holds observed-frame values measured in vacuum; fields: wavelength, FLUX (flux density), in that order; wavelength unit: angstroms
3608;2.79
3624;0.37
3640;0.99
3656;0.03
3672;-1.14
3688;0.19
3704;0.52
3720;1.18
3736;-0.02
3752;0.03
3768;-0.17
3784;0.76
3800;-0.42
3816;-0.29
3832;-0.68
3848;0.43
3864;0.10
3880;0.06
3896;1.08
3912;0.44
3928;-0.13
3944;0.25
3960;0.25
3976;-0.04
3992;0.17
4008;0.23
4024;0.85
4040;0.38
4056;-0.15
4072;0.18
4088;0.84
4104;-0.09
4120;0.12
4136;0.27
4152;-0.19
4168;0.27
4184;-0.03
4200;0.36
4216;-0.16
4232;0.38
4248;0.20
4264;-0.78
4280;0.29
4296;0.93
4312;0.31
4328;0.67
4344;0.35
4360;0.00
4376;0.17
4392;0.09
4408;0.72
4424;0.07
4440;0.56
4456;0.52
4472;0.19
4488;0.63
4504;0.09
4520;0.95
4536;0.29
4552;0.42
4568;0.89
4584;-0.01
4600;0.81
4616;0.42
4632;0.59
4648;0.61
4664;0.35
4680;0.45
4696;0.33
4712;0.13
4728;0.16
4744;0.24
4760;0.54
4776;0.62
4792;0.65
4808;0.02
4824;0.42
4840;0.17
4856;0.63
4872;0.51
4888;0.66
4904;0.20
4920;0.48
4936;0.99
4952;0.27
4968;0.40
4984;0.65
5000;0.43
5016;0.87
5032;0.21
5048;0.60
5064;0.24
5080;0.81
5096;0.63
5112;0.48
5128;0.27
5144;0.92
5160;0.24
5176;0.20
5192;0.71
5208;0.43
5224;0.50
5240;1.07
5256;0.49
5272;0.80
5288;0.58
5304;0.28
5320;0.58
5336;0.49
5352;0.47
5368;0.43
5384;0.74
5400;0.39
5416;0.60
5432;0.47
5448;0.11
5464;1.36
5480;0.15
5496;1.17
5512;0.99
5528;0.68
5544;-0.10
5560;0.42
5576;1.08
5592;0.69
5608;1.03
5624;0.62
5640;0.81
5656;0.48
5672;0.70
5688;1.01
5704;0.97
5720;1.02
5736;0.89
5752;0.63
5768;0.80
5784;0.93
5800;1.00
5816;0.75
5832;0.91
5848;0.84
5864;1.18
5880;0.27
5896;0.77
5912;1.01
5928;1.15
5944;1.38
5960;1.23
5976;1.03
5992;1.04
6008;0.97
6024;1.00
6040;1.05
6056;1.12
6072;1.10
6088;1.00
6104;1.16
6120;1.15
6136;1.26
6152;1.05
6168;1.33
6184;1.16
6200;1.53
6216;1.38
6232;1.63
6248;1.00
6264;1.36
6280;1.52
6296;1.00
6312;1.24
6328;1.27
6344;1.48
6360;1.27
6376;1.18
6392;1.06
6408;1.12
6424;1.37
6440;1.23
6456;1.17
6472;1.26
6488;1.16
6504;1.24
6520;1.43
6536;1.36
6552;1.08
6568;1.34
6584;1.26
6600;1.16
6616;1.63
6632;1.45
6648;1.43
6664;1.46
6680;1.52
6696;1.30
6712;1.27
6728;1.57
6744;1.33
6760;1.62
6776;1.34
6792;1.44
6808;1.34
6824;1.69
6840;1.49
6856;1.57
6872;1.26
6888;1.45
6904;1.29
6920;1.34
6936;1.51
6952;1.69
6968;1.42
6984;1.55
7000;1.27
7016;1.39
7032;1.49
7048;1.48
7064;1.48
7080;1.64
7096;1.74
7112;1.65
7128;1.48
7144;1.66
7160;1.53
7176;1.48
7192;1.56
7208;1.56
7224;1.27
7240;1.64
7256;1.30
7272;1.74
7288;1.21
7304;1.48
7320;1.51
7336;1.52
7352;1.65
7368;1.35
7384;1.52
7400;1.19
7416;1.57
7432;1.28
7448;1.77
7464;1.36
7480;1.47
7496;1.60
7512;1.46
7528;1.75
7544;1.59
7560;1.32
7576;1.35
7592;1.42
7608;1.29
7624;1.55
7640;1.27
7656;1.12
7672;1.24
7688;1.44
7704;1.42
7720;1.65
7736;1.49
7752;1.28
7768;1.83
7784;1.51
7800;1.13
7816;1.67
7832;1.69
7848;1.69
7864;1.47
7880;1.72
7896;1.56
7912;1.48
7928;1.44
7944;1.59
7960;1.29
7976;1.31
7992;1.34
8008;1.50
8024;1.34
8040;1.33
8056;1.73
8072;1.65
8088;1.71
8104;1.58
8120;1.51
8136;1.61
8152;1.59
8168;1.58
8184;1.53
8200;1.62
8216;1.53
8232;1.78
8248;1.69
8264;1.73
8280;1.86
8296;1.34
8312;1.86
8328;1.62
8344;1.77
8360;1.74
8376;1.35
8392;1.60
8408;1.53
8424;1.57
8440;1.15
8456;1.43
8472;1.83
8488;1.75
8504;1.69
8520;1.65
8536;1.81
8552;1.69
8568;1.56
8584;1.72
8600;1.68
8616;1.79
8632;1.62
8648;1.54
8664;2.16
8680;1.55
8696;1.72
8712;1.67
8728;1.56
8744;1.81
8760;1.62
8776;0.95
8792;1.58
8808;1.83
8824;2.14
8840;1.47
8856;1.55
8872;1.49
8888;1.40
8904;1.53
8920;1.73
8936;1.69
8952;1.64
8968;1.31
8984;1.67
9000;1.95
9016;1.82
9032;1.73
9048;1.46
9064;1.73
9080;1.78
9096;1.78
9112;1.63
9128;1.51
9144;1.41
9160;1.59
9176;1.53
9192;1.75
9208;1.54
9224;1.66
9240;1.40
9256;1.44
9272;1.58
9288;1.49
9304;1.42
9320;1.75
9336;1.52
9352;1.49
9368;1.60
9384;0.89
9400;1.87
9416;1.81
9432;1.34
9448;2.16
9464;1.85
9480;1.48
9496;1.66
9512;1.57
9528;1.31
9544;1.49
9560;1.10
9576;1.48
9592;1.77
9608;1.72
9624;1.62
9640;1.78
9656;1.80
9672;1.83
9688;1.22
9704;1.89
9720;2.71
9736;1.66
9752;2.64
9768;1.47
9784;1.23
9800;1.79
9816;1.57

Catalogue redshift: 0.481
